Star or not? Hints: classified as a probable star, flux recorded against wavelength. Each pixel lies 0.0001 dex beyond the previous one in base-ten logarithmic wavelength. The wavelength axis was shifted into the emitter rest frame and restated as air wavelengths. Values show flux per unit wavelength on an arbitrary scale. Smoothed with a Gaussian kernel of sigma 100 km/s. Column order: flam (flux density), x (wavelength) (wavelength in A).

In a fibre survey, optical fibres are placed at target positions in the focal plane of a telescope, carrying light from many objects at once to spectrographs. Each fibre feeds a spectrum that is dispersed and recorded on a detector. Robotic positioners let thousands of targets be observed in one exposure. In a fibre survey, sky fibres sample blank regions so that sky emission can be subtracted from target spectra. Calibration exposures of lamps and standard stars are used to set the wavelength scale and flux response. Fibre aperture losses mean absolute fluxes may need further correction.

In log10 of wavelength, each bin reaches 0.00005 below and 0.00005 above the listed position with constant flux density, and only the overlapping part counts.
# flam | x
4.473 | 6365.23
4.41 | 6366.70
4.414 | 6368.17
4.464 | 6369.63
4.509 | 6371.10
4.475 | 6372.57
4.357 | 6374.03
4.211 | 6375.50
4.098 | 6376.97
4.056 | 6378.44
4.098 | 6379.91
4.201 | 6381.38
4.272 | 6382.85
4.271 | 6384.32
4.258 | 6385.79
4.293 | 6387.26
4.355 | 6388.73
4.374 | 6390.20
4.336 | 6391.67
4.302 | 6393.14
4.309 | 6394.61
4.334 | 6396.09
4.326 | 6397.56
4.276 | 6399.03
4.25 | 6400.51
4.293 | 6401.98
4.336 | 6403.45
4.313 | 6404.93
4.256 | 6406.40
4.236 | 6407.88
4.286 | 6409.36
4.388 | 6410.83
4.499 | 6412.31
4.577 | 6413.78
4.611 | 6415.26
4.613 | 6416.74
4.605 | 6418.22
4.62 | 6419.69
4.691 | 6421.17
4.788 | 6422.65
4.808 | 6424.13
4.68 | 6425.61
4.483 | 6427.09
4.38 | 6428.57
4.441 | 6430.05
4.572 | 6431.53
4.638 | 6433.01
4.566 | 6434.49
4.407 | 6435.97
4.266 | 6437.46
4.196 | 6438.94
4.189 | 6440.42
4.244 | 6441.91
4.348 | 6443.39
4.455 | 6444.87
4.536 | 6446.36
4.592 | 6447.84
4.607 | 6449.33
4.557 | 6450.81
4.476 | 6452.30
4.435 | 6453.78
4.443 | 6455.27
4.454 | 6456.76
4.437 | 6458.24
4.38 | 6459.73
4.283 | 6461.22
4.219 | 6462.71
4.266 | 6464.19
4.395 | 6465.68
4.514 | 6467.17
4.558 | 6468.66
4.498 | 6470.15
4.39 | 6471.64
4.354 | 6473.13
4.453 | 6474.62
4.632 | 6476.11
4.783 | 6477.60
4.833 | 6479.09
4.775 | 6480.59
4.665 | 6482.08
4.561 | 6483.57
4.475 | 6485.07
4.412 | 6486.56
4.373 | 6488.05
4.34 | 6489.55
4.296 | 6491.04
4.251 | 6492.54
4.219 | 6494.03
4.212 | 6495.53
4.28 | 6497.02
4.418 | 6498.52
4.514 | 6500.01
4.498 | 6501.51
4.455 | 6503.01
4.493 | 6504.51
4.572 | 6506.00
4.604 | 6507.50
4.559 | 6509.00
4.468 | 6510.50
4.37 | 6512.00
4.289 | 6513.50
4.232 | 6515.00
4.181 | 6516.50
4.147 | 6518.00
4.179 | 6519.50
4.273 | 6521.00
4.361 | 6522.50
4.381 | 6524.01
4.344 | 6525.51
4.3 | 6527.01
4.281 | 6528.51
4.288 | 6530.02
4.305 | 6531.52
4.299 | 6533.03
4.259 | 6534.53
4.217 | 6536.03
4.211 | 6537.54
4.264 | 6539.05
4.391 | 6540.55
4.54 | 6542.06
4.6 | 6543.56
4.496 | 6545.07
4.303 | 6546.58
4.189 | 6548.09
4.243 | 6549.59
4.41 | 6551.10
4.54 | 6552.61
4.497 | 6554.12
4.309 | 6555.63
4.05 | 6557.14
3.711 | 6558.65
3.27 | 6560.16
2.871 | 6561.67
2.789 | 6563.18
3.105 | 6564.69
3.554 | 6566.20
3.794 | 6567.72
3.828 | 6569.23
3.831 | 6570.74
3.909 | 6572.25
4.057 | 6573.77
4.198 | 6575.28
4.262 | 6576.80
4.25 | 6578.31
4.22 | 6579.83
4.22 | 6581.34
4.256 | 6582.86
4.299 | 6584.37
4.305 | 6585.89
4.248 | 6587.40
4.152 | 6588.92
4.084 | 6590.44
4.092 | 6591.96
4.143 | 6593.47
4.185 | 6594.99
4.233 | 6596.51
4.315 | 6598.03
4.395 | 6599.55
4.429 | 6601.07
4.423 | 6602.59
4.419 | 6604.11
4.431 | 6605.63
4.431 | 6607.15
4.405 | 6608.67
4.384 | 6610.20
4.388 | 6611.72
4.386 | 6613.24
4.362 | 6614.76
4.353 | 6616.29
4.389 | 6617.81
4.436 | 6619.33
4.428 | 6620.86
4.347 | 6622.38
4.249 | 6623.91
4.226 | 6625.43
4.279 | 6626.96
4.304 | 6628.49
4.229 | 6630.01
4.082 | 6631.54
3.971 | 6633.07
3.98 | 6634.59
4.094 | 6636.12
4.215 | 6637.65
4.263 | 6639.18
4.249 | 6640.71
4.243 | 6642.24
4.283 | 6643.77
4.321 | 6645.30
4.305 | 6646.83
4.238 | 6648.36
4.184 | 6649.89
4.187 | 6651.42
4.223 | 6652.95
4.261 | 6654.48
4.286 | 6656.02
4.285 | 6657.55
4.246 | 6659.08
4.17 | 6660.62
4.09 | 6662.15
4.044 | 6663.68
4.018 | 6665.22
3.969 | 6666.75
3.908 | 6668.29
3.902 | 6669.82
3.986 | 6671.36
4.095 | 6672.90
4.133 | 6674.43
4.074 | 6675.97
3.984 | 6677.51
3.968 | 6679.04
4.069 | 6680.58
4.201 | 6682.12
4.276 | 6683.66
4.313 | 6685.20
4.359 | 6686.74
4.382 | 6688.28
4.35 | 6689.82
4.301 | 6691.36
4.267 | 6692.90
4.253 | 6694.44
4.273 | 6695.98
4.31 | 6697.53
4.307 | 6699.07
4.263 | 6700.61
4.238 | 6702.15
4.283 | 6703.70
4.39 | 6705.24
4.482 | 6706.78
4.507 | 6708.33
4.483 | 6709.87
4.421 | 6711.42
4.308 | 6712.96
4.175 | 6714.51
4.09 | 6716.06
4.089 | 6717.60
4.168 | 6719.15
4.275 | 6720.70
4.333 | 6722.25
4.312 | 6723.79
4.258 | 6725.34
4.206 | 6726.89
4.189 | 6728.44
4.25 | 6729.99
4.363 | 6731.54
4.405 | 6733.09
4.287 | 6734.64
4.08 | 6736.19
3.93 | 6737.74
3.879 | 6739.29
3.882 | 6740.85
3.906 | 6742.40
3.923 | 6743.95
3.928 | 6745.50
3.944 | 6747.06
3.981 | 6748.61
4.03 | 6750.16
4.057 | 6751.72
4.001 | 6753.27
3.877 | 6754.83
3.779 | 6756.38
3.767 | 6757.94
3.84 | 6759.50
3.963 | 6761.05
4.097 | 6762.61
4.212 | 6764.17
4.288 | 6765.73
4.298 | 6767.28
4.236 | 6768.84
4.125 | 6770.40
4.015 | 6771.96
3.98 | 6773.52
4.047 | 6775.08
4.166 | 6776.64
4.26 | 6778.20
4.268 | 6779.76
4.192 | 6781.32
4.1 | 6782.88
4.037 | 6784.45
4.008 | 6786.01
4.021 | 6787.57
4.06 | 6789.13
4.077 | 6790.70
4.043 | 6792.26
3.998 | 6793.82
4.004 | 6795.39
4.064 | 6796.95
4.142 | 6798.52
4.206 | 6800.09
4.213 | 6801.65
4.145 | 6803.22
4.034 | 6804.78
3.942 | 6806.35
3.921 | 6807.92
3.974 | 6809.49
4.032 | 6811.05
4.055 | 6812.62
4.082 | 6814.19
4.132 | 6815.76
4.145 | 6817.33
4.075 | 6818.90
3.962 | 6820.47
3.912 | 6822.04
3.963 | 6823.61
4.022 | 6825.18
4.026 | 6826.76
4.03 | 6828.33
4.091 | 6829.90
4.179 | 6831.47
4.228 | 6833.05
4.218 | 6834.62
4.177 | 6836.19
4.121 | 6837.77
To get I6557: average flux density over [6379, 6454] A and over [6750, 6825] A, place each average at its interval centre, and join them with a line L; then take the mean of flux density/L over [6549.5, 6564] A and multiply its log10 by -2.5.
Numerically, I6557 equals 0.12 mag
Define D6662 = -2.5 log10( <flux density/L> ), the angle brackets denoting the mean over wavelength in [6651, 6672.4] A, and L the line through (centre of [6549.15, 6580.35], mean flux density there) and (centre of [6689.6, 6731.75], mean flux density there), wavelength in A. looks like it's 0.01 mag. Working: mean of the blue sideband 3.88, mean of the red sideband 4.29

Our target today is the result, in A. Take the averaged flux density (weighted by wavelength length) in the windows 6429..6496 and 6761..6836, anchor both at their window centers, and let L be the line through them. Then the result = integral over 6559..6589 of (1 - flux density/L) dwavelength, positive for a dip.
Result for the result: 3.2 A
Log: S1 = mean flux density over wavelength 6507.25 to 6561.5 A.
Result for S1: 4.27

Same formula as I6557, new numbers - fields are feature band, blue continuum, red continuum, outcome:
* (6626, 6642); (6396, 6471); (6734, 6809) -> 0.010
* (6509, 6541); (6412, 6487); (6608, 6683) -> 0.023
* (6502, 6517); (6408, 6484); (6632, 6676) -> -0.009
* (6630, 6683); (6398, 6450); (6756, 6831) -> 0.020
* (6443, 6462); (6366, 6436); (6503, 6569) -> -0.036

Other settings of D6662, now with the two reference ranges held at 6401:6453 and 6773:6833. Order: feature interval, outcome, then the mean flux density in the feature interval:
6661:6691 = 0.024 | 4.12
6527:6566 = 0.065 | 4.09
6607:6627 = -0.023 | 4.36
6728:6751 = 0.020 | 4.06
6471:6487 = -0.039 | 4.58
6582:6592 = 0.023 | 4.21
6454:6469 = 0.011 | 4.39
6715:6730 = -0.015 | 4.21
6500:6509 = -0.033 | 4.52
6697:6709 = -0.044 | 4.35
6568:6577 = 0.086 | 3.99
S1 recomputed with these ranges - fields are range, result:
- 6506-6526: 4.34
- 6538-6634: 4.17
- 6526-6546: 4.34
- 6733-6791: 4.05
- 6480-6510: 4.45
